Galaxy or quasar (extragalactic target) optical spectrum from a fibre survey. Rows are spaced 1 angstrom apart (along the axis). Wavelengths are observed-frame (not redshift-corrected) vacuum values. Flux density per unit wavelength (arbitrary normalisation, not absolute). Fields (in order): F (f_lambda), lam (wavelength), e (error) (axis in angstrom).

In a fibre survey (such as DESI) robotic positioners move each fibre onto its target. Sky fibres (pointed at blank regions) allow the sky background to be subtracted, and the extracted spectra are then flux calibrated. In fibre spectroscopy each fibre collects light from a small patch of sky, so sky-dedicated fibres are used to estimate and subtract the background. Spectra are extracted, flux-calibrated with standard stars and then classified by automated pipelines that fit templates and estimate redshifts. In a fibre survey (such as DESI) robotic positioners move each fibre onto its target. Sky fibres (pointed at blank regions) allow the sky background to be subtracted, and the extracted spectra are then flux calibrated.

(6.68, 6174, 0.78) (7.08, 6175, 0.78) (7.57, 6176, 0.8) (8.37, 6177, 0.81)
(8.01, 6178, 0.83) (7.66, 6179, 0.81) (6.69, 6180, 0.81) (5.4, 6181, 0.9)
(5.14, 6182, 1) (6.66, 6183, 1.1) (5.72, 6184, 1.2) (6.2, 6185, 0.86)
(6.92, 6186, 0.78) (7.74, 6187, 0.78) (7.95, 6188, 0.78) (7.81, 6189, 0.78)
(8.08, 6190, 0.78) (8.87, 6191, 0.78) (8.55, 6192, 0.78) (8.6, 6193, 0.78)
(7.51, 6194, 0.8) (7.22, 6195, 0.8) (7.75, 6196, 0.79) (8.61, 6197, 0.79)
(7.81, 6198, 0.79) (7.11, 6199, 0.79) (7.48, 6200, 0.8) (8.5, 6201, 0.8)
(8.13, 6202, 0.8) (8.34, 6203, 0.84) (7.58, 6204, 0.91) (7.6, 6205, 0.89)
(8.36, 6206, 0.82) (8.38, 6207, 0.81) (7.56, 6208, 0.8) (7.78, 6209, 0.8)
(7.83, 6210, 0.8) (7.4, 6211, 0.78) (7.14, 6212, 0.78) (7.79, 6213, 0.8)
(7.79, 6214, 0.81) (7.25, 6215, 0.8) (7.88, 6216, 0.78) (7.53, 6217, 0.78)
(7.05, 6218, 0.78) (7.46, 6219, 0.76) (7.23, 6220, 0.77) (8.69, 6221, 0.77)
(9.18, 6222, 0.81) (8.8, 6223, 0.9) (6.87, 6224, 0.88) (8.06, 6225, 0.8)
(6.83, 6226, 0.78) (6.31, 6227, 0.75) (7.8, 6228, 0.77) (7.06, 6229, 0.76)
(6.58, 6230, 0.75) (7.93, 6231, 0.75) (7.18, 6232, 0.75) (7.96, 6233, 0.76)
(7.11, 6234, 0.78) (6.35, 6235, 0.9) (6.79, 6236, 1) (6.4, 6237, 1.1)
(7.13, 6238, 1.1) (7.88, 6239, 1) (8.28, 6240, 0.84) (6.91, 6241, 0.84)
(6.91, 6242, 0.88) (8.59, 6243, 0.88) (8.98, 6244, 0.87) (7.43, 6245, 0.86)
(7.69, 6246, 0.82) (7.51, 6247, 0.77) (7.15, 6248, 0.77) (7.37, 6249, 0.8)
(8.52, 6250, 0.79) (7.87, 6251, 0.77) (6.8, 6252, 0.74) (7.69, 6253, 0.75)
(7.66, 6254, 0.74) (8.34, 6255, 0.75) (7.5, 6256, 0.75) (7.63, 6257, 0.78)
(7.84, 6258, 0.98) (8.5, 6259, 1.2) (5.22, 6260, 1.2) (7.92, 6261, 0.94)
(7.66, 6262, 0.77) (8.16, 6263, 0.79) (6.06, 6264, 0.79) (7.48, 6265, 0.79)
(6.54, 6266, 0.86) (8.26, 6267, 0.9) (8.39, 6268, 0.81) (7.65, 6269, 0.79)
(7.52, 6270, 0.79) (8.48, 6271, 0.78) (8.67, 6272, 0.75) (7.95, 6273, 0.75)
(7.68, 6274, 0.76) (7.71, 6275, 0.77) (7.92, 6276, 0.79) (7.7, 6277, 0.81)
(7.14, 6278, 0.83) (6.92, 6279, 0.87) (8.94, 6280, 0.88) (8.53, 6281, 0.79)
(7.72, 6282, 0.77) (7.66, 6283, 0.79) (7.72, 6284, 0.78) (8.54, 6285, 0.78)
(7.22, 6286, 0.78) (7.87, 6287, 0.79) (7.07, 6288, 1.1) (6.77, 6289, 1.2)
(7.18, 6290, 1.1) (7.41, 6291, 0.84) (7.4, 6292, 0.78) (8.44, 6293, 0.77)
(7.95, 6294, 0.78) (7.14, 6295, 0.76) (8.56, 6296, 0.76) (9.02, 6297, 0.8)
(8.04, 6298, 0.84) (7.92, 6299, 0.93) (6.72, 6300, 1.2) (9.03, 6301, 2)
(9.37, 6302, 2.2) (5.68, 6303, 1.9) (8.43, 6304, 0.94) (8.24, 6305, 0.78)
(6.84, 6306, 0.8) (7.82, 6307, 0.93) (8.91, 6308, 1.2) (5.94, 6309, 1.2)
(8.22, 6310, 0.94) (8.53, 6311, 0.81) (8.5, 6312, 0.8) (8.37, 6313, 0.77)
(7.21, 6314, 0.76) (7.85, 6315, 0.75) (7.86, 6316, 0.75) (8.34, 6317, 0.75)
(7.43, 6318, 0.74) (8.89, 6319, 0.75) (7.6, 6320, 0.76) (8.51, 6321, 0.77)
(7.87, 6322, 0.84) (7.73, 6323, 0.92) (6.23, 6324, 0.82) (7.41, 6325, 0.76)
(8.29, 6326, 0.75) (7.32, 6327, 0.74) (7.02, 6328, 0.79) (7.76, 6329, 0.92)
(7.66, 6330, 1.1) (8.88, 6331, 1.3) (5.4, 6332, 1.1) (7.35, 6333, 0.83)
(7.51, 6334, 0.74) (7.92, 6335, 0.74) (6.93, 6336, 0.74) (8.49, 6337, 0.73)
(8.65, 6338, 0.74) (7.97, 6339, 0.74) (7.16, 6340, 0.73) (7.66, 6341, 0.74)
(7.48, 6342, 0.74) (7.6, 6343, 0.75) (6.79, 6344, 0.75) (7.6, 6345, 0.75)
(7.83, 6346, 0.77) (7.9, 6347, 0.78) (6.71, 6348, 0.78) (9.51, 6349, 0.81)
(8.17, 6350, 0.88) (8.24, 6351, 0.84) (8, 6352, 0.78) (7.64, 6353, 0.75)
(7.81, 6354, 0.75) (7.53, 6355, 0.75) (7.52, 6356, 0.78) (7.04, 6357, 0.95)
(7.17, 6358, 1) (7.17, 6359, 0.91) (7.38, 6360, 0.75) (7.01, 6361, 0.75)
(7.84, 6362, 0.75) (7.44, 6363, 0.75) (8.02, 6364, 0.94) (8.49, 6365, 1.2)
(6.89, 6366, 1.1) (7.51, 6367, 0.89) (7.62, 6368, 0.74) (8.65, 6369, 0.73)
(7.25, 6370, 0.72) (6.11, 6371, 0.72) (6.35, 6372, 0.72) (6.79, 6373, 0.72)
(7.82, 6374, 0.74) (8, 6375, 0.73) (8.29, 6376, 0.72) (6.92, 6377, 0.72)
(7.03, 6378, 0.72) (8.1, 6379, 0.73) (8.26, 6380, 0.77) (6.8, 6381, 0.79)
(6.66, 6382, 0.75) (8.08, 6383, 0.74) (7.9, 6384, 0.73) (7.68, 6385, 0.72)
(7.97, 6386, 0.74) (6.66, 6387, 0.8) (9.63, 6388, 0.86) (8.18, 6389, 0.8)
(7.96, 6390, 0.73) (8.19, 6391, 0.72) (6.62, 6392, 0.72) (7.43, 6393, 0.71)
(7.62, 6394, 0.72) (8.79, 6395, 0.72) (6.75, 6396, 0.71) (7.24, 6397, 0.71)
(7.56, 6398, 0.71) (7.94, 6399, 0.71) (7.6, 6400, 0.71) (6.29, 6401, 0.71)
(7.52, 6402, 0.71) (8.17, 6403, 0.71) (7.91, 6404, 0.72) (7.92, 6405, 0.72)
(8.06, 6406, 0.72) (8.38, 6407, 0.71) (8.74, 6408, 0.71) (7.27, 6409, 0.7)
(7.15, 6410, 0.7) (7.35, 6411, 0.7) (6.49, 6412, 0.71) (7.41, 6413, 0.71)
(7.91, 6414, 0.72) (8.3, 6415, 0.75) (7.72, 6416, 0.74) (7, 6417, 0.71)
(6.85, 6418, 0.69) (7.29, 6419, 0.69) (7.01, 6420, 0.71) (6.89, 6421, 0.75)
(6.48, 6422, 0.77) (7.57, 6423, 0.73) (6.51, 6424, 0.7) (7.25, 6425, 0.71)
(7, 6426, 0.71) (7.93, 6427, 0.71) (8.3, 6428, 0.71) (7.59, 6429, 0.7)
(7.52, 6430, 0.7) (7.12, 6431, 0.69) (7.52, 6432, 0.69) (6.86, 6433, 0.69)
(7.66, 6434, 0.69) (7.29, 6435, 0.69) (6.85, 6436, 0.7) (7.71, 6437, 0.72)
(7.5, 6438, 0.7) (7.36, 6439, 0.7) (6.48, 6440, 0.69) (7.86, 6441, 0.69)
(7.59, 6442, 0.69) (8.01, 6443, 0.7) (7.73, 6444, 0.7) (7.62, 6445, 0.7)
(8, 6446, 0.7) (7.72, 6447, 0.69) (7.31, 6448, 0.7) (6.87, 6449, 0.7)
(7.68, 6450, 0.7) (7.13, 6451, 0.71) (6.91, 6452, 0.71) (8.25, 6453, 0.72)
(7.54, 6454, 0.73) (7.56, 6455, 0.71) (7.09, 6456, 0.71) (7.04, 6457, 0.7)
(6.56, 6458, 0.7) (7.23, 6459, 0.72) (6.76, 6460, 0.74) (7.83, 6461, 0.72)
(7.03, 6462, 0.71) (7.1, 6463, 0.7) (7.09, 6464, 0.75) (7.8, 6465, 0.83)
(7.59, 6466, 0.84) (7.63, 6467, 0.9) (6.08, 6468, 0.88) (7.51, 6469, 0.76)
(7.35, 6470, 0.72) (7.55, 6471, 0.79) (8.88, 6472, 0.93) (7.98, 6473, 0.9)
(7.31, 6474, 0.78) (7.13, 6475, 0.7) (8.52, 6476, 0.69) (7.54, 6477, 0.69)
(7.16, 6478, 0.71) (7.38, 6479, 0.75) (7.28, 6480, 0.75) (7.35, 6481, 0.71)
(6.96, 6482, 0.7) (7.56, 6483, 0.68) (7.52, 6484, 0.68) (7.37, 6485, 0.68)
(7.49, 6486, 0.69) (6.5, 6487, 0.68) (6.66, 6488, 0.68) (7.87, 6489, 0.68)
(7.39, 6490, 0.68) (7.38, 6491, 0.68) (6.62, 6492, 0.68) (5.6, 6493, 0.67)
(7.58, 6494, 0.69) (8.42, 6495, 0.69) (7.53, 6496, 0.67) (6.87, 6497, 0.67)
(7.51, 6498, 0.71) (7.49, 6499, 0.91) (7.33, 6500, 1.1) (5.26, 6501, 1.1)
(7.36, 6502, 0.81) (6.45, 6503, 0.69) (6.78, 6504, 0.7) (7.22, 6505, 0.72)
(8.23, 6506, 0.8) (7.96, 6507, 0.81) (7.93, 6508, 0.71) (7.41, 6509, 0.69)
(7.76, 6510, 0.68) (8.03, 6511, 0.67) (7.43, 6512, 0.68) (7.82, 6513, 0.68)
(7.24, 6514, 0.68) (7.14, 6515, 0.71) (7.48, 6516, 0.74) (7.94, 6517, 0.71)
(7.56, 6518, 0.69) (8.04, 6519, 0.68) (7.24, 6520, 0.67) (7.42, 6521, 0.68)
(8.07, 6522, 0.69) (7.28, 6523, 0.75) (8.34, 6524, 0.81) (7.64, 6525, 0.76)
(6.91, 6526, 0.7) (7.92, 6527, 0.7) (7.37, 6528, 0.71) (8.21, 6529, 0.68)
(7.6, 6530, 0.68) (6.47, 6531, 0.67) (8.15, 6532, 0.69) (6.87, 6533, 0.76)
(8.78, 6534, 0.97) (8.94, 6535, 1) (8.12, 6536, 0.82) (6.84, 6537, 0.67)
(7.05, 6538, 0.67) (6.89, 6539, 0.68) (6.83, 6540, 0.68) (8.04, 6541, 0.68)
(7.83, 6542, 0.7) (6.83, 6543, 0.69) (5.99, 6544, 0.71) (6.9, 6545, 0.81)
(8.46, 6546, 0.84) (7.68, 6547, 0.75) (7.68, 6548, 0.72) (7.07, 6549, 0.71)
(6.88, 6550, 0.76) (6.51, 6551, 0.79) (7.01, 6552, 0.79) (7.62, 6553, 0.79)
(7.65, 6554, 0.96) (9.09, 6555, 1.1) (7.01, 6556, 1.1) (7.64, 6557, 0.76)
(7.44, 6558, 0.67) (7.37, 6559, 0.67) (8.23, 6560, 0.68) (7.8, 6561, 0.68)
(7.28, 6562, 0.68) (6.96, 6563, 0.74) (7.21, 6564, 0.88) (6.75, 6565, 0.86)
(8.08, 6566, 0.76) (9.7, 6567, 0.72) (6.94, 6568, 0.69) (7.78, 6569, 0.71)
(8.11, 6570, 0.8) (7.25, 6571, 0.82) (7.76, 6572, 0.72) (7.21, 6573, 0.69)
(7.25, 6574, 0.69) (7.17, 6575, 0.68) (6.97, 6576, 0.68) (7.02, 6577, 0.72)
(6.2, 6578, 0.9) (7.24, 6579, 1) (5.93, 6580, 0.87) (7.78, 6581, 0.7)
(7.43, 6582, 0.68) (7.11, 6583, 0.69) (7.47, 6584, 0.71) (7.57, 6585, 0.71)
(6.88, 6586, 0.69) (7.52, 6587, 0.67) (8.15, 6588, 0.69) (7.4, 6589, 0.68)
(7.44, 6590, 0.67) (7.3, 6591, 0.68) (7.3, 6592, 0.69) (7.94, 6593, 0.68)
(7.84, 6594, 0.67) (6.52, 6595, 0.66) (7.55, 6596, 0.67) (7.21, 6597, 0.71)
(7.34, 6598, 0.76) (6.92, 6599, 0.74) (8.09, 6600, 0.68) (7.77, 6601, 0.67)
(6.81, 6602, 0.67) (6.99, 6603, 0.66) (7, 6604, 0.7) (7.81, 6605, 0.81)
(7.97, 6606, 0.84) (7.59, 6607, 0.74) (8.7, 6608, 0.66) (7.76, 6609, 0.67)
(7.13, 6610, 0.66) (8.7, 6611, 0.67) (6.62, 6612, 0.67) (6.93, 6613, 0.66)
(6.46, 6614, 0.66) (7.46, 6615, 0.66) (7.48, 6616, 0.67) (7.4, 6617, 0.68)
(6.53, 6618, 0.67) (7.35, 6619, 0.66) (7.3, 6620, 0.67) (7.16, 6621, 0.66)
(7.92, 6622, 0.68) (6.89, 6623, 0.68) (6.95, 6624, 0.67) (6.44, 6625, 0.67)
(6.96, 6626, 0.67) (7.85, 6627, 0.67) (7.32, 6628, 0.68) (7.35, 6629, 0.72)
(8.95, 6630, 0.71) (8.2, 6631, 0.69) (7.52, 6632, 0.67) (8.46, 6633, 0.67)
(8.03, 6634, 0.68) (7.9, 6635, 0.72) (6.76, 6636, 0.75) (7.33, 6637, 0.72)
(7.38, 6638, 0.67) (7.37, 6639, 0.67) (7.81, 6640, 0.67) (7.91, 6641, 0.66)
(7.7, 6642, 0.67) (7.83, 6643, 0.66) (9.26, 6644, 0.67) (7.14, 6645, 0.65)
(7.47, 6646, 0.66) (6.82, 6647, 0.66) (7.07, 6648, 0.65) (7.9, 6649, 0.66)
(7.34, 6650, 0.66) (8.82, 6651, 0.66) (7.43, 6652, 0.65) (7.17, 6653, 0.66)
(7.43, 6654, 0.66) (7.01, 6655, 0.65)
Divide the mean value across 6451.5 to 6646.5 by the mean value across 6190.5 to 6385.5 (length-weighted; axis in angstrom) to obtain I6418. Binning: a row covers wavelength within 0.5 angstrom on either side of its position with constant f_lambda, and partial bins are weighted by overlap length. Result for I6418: 0.97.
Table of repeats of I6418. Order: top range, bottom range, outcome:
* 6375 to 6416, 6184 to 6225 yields 0.99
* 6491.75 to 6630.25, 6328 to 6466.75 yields 0.99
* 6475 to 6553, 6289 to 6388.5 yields 0.96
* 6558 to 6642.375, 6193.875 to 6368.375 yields 0.97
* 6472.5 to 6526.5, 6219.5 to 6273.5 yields 0.98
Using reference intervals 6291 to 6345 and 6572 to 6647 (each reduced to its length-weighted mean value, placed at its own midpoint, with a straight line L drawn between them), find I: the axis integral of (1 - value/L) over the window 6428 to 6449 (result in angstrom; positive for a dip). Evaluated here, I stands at 0.4 angstrom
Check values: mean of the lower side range 7.77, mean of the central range 7.47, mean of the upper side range 7.42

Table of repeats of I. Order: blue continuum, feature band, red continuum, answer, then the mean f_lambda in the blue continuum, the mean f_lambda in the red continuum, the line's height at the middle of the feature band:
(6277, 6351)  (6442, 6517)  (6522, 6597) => 1.7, 7.76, 7.45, 7.55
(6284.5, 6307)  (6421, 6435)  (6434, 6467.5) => 0.2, 7.77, 7.39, 7.44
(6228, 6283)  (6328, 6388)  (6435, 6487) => -0.7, 7.59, 7.41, 7.5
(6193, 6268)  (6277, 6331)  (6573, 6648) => -1.7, 7.6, 7.41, 7.56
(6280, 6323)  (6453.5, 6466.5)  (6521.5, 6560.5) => 0.7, 7.88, 7.52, 7.64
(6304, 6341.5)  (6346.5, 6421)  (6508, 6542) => 1.1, 7.75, 7.61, 7.7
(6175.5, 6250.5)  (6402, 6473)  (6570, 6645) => 0.4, 7.55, 7.43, 7.48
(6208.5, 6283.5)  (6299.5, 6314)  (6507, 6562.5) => -0.5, 7.6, 7.54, 7.59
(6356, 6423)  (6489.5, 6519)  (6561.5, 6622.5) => 0.4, 7.52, 7.38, 7.44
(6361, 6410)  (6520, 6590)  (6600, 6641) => 0.6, 7.63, 7.47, 7.52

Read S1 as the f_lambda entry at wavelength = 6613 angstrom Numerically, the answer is 6.93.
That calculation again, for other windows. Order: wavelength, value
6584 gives 7.47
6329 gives 7.76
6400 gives 7.6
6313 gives 8.37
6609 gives 7.76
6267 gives 8.26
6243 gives 8.59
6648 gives 7.07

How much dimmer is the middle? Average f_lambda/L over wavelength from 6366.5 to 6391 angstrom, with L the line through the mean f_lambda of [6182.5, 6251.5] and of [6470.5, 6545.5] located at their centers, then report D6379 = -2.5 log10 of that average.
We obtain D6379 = -0.01 mag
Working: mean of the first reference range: 7.61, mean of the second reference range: 7.43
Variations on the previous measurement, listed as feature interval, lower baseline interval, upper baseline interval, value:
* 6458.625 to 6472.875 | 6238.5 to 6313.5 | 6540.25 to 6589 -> 0.017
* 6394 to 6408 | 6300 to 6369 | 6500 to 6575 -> -0.013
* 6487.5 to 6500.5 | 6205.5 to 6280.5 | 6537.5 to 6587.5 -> 0.024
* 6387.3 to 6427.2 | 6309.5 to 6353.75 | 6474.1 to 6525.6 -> 0.009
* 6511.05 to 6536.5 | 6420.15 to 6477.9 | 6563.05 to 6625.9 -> -0.045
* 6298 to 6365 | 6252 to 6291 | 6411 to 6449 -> -0.024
